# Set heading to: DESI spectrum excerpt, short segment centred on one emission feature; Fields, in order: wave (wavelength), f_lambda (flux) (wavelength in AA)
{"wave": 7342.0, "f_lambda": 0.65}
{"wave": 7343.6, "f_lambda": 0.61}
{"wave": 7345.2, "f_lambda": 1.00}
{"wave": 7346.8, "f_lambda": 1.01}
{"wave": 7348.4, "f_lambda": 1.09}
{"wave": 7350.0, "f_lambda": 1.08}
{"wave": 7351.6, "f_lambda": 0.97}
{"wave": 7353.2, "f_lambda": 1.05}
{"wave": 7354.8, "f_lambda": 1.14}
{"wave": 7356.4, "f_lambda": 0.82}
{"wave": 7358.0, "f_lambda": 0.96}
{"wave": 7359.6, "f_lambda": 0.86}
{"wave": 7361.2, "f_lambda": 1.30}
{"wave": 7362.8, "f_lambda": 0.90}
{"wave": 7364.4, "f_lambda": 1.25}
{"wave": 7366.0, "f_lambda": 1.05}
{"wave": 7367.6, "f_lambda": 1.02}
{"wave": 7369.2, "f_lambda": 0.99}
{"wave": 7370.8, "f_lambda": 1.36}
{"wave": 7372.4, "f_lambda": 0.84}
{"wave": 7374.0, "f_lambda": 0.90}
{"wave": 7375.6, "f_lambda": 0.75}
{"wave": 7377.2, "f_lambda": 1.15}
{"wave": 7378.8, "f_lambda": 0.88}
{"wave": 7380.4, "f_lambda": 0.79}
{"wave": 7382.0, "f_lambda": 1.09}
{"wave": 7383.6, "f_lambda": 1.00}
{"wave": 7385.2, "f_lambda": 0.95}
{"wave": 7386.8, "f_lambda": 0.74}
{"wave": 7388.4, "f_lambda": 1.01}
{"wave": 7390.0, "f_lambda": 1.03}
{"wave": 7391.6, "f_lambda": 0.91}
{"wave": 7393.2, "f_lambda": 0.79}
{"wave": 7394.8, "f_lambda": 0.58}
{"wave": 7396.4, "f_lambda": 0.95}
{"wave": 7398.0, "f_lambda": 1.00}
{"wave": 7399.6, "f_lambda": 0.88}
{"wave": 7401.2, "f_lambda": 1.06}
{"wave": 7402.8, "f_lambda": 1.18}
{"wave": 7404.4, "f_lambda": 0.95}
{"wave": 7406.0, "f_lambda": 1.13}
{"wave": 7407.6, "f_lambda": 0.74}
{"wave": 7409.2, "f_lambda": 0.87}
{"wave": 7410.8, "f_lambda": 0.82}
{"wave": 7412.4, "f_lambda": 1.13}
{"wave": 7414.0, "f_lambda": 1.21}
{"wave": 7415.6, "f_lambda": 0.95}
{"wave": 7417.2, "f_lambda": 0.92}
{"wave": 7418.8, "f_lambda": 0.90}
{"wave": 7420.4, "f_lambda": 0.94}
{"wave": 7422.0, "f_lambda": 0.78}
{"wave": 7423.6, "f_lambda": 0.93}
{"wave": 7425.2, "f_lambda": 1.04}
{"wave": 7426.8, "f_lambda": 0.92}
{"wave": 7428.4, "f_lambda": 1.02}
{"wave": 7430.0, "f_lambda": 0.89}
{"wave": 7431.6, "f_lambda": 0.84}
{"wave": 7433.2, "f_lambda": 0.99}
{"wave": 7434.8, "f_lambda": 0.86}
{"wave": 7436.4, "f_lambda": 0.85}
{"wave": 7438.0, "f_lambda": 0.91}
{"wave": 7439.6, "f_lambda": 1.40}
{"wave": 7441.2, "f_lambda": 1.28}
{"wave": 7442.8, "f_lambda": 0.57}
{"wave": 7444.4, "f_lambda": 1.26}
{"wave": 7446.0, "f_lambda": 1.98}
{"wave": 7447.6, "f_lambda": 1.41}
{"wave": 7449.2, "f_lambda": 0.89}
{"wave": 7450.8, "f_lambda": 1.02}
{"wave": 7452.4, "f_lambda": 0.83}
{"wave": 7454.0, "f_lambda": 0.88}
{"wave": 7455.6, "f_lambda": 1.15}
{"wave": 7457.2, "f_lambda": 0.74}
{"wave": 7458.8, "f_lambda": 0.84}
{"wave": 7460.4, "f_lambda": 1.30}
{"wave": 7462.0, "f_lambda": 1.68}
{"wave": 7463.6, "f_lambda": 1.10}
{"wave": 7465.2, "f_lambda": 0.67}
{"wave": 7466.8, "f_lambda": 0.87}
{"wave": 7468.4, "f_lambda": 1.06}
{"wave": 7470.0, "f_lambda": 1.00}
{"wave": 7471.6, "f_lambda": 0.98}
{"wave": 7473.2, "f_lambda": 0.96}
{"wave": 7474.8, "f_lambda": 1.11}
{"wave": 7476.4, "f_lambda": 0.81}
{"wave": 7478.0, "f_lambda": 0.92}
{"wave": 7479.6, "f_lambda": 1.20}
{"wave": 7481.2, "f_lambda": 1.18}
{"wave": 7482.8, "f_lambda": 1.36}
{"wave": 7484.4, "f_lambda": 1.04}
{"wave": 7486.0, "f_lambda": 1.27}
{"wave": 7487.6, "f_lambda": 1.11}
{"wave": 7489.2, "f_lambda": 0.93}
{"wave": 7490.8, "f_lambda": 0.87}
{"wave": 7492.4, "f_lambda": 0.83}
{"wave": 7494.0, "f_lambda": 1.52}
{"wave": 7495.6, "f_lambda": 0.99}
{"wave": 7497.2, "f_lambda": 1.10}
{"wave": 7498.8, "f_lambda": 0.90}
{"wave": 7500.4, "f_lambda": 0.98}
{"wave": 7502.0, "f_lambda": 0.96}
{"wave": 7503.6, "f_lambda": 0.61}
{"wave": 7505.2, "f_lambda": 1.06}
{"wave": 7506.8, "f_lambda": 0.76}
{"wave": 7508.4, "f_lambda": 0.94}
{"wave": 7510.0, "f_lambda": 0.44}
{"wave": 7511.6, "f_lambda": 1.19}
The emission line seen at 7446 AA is [S II]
